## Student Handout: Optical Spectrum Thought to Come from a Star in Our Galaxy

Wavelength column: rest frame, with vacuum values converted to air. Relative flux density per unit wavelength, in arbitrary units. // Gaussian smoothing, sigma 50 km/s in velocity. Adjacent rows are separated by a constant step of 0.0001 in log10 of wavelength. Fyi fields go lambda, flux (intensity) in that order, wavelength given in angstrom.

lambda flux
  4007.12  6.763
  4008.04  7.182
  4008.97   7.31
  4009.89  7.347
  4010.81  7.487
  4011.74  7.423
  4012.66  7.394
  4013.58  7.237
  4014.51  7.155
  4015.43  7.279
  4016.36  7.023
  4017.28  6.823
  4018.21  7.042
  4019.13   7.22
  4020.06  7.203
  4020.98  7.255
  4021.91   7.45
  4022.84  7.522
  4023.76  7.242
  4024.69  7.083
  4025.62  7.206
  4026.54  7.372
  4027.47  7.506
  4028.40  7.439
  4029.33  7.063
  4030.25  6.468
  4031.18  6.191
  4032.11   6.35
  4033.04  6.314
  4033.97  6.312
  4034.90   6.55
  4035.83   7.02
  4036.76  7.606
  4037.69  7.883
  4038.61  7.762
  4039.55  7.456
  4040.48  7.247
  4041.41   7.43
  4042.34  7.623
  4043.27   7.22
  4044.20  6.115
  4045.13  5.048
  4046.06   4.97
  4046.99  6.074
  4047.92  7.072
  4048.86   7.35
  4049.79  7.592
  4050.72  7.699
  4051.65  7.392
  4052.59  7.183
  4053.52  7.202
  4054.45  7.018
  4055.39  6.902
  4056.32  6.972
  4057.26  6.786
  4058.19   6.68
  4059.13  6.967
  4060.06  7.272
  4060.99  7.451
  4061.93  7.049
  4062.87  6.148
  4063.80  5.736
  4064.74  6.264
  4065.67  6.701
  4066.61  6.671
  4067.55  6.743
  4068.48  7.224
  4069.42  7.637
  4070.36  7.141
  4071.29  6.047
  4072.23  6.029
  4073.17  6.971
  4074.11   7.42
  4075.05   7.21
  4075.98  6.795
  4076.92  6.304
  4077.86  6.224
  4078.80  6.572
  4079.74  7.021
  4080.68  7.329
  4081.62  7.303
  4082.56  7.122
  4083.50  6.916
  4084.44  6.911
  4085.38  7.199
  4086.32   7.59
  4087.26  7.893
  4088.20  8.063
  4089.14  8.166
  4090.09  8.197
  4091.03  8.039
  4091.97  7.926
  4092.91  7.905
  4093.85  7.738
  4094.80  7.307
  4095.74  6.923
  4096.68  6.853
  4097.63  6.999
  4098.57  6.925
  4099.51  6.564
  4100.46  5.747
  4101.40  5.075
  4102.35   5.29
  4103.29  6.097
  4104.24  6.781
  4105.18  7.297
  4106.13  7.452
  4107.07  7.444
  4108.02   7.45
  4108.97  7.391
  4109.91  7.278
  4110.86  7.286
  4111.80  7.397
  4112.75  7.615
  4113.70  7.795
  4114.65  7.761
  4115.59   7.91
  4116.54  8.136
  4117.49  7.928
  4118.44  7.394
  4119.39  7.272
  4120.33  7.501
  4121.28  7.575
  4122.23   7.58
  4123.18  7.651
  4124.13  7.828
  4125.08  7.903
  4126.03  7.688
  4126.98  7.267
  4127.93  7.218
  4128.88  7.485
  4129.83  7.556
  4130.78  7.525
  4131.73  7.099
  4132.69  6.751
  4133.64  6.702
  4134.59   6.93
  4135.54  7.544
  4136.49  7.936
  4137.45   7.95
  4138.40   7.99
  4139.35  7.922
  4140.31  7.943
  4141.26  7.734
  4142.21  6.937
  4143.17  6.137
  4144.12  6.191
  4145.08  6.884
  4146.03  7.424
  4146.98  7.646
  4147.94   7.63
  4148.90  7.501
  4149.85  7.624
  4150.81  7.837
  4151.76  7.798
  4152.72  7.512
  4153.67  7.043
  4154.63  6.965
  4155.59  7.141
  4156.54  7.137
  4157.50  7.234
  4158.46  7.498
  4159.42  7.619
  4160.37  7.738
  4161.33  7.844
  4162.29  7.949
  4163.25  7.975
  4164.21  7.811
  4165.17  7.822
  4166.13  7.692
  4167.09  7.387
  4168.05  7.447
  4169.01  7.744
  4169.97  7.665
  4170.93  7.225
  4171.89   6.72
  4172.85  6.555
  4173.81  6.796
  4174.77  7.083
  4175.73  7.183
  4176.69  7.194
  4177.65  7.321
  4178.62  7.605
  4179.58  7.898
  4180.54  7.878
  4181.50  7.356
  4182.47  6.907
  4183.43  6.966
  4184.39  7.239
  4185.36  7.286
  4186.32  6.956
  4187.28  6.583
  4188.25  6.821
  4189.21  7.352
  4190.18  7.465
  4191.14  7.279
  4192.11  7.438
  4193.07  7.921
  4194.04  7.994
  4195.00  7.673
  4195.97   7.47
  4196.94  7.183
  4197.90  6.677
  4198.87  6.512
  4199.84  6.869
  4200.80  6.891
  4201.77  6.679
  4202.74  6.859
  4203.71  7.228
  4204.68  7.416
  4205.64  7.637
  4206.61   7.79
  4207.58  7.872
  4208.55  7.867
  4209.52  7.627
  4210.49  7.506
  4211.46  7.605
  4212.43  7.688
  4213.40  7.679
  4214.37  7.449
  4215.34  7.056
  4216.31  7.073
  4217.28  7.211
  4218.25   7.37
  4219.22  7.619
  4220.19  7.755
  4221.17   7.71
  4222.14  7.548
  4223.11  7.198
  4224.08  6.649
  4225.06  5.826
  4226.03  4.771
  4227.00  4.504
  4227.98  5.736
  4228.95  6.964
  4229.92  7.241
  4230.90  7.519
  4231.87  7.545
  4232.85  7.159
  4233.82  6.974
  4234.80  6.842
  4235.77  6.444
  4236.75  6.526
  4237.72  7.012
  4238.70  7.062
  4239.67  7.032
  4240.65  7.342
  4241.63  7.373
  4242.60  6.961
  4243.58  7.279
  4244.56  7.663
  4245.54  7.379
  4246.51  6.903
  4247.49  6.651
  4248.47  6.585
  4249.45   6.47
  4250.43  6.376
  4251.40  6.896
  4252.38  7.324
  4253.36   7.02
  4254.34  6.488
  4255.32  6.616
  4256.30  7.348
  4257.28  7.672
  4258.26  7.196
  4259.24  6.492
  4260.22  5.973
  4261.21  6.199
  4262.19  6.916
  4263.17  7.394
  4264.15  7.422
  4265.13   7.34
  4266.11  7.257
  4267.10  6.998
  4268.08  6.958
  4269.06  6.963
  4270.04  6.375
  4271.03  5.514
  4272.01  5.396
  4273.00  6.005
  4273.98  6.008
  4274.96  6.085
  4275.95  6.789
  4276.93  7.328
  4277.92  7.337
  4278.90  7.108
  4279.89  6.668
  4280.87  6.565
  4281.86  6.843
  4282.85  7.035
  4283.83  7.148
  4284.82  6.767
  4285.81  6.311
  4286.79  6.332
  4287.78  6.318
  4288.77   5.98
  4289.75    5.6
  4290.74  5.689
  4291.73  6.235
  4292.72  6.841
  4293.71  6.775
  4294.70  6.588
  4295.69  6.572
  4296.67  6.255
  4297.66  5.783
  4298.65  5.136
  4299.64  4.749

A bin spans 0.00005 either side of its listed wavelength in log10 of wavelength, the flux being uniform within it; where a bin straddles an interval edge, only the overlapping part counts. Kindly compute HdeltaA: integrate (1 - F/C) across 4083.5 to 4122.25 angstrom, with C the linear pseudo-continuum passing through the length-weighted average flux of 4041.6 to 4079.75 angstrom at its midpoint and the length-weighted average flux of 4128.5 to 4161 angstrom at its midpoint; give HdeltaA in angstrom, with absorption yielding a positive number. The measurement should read -1.2 angstrom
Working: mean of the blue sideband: 6.8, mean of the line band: 7.3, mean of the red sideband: 7.37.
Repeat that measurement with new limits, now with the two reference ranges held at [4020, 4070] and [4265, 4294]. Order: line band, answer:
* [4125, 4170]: -4.51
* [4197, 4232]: -2.25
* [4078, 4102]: -1.09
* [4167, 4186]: -1.54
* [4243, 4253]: -0.54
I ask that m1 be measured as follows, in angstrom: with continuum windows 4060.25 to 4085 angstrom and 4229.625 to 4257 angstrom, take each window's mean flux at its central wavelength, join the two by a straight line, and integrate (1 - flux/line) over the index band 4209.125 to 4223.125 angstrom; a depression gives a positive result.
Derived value -1.0 angstrom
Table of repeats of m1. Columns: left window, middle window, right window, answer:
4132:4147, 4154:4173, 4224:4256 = -0.8 angstrom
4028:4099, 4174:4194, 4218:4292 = -1.3 angstrom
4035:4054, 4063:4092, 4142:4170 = 0.4 angstrom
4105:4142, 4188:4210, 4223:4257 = -0.9 angstrom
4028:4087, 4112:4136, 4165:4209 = -1.4 angstrom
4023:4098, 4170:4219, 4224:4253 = -3.2 angstrom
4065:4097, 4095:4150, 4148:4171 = 0.9 angstrom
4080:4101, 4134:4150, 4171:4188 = -0.4 angstrom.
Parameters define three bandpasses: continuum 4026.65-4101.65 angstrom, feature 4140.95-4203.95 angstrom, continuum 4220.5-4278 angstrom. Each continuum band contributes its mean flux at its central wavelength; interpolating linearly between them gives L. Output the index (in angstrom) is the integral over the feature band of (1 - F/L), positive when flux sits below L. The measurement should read -3.9 angstrom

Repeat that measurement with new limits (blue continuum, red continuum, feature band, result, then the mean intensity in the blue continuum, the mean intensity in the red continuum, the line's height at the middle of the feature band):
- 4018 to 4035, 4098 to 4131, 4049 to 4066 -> 0.32 angstrom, 7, 7.26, 7.09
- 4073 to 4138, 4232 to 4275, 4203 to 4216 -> -1.10 angstrom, 7.28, 6.83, 6.96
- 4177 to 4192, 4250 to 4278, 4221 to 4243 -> 0.58 angstrom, 7.26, 6.74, 6.95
